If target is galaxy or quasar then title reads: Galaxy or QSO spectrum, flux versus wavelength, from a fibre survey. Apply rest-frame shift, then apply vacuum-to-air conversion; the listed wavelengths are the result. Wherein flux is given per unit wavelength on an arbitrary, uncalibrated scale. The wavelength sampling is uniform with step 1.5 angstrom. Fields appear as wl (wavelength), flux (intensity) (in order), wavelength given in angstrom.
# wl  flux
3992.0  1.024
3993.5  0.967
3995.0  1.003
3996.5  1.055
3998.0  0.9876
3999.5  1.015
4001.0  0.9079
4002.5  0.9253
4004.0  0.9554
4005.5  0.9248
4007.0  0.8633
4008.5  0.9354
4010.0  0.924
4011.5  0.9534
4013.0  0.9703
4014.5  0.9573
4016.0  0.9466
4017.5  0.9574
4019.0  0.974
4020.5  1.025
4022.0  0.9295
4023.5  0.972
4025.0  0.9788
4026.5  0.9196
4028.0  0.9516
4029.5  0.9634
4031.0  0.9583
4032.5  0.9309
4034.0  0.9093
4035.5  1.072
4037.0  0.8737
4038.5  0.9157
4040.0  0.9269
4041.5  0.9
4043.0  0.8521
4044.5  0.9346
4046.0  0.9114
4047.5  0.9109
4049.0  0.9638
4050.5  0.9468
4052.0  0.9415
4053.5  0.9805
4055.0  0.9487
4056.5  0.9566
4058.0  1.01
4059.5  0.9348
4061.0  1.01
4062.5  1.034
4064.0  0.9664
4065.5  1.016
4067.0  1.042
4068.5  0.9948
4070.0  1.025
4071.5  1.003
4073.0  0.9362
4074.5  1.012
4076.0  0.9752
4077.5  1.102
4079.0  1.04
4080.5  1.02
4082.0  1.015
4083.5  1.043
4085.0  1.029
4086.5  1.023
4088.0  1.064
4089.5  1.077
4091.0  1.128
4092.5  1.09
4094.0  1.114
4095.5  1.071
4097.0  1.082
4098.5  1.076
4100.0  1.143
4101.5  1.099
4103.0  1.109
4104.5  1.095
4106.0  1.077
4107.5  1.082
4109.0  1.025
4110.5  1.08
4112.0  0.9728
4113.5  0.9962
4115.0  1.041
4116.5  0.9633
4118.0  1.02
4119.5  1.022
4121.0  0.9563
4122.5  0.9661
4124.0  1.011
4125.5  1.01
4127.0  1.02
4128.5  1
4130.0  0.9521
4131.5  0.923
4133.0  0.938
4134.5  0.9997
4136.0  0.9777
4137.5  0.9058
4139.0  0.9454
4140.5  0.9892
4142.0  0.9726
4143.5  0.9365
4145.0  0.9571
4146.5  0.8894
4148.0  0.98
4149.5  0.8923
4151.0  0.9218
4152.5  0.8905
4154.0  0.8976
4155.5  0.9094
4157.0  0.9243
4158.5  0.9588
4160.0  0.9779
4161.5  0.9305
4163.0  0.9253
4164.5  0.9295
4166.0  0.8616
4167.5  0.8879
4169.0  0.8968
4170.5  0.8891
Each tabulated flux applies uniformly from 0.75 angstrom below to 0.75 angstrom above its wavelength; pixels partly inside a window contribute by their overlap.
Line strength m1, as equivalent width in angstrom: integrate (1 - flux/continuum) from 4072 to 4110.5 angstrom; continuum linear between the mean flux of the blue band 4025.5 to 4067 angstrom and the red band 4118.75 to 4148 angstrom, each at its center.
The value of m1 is -4.1 angstrom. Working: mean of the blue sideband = 0.951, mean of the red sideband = 0.967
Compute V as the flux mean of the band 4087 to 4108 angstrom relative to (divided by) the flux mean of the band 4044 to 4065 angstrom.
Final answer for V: 1.1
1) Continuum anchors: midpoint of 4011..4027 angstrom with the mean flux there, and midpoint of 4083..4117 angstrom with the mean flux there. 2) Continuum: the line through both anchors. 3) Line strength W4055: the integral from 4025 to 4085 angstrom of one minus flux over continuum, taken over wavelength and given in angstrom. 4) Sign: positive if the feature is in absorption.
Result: 2.23 angstrom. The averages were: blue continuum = 0.963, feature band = 0.971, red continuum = 1.07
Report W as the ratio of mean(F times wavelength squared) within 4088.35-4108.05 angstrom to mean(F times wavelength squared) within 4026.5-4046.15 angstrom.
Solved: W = 1.2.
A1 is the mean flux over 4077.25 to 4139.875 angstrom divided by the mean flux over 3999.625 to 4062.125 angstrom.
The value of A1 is 1.09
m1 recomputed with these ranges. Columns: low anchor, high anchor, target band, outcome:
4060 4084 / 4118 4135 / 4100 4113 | -1.0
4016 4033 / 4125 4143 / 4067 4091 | -1.6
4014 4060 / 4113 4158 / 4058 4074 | -0.8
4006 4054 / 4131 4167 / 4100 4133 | -3.0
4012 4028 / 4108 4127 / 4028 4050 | 0.9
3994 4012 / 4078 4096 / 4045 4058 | 0.9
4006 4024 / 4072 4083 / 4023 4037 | 0.1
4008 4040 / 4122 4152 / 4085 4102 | -2.3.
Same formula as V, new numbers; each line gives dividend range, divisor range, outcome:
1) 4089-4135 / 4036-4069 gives 1.09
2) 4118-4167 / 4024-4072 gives 0.99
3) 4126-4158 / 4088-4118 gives 0.88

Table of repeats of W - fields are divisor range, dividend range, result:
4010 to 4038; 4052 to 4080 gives 1.07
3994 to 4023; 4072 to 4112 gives 1.15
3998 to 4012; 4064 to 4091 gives 1.14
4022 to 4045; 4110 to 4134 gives 1.10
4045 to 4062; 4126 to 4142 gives 1.05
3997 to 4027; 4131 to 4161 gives 1.05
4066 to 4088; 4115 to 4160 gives 0.97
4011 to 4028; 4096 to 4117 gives 1.15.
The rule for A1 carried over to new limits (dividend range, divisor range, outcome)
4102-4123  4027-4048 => 1.11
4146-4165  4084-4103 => 0.85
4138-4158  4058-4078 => 0.93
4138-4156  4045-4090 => 0.93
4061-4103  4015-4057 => 1.11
